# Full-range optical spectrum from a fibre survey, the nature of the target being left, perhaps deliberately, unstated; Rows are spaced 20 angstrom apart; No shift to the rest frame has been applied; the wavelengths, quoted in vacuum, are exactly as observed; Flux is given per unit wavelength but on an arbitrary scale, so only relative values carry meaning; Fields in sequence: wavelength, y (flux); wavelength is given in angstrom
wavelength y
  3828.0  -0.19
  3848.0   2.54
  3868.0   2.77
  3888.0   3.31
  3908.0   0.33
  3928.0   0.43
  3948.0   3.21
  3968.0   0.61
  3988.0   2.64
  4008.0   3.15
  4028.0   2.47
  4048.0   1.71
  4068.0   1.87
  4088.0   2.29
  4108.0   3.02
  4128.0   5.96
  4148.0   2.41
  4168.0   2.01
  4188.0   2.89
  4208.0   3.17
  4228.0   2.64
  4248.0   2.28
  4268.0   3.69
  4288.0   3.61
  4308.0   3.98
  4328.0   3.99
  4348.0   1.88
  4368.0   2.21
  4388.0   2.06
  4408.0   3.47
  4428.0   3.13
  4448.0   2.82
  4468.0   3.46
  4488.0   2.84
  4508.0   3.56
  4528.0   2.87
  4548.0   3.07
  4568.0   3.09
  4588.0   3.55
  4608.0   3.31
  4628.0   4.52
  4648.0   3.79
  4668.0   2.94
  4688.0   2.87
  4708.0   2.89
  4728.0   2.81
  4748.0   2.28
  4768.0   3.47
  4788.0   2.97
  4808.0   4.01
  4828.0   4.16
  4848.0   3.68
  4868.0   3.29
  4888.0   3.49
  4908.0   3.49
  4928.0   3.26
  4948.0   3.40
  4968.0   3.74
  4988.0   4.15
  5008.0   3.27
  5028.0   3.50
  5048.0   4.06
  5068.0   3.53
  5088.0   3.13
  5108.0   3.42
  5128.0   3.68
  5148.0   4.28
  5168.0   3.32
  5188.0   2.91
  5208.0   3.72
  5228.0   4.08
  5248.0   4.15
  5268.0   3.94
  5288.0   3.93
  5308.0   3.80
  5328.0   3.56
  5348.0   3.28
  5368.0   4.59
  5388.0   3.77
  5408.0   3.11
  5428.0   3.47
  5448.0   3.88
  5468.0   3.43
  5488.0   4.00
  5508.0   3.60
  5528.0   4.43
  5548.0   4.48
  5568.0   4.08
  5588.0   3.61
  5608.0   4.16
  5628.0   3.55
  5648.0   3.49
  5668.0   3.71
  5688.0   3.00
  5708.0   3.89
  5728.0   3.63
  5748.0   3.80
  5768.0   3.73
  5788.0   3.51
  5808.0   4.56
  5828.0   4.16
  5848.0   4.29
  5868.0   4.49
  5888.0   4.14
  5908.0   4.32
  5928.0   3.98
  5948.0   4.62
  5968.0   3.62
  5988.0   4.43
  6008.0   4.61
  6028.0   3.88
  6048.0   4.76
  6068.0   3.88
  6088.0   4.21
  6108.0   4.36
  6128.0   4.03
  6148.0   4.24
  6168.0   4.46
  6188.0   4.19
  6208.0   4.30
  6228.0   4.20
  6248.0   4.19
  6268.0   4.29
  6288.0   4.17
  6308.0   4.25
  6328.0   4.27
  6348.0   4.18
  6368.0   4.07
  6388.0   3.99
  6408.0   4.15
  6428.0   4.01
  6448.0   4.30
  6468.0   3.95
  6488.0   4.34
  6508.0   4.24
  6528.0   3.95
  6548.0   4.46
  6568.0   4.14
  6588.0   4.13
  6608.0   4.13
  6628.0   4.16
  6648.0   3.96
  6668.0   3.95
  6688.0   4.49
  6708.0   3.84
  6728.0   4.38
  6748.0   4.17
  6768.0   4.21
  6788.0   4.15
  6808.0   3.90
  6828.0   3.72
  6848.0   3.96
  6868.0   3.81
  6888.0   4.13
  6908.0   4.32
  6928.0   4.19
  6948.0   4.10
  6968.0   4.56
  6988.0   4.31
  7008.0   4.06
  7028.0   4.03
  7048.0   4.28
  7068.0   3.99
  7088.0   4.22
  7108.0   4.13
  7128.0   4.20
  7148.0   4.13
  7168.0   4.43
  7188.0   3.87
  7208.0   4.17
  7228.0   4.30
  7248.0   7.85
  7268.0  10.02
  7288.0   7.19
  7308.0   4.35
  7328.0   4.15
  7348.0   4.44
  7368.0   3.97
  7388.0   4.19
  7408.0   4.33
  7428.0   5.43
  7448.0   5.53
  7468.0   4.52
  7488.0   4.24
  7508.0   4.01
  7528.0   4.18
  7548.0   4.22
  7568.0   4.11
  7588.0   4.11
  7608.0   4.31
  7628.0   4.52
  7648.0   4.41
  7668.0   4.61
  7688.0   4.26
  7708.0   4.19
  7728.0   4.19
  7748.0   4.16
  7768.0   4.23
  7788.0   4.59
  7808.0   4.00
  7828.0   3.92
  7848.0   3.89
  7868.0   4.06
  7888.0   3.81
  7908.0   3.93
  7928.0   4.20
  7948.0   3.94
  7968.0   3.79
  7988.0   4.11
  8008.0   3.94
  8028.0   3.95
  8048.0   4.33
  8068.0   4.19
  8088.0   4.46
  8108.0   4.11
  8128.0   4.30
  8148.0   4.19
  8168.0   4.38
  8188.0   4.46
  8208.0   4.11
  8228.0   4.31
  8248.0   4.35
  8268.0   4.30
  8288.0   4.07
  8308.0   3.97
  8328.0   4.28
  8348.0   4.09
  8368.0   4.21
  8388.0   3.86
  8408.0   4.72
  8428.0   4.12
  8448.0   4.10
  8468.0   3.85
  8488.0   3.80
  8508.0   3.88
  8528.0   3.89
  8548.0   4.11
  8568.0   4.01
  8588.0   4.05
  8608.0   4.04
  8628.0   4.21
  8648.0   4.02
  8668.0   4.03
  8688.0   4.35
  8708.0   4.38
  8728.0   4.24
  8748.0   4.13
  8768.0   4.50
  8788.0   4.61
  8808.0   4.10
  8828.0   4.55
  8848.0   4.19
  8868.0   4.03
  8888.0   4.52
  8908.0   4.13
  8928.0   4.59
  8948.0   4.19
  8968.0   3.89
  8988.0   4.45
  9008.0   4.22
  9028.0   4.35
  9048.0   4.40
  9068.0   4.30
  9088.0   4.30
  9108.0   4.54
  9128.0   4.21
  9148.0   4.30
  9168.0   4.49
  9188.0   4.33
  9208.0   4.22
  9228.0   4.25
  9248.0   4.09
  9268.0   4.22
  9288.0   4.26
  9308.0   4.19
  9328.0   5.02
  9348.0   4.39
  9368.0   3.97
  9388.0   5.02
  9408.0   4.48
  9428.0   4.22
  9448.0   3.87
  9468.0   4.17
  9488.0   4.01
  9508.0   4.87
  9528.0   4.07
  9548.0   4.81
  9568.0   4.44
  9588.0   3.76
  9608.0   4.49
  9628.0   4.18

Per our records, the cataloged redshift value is 0.11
